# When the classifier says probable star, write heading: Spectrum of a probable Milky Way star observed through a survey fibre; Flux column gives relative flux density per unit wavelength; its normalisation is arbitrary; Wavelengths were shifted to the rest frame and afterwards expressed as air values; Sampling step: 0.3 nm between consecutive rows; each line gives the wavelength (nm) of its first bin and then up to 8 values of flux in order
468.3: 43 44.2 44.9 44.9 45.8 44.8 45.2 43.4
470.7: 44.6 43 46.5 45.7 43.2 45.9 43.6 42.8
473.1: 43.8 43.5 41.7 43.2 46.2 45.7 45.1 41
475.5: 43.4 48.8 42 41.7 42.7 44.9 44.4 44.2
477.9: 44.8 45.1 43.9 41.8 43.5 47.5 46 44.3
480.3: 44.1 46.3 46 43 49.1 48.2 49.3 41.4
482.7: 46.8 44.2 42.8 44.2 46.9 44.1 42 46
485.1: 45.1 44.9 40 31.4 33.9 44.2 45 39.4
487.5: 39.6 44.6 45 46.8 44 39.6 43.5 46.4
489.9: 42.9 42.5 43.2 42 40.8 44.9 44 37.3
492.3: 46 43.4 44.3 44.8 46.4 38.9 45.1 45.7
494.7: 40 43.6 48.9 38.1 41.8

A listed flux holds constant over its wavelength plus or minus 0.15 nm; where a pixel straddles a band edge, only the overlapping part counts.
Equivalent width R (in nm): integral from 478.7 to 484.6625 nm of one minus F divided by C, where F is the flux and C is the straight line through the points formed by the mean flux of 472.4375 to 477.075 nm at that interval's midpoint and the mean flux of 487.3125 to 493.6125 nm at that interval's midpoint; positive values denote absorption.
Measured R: -0.21 nm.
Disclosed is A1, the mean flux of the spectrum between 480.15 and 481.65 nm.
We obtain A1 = 45.7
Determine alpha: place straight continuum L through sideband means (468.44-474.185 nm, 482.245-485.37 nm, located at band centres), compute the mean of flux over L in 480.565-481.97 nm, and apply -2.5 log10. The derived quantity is -0.05 mag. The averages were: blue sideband 44.3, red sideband 44.4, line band 46.6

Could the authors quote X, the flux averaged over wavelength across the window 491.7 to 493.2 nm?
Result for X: 43.1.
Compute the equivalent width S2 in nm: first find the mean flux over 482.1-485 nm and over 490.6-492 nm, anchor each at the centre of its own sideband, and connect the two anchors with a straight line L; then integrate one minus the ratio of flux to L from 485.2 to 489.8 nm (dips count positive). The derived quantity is 0.16 nm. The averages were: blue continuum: 44.5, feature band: 41.9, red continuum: 42.3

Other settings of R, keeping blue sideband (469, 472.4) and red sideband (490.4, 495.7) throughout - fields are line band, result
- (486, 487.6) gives 0.15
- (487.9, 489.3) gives -0.01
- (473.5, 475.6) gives 0.04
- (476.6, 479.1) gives 0.02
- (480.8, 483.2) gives -0.10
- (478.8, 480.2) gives -0.02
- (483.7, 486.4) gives 0.12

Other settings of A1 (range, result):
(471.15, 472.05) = 45.1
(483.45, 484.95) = 44.6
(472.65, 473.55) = 43.4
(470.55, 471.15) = 43.8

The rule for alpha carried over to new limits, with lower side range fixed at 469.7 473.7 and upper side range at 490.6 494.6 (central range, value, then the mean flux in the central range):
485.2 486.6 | 0.13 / 38.5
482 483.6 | -0.02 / 44.7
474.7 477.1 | 0.01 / 43.7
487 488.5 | 0.01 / 43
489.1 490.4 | -0.01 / 43.6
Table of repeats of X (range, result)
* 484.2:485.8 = 43.8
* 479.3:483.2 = 45.8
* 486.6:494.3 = 43.3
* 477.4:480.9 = 44.7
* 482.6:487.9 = 42.4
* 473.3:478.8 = 44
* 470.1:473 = 44.3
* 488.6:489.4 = 42.2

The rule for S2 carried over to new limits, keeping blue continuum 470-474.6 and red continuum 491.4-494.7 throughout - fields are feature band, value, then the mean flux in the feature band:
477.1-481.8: -0.12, 45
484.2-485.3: -0.01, 44.4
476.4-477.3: 0.01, 43.5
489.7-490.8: 0.02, 42.9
